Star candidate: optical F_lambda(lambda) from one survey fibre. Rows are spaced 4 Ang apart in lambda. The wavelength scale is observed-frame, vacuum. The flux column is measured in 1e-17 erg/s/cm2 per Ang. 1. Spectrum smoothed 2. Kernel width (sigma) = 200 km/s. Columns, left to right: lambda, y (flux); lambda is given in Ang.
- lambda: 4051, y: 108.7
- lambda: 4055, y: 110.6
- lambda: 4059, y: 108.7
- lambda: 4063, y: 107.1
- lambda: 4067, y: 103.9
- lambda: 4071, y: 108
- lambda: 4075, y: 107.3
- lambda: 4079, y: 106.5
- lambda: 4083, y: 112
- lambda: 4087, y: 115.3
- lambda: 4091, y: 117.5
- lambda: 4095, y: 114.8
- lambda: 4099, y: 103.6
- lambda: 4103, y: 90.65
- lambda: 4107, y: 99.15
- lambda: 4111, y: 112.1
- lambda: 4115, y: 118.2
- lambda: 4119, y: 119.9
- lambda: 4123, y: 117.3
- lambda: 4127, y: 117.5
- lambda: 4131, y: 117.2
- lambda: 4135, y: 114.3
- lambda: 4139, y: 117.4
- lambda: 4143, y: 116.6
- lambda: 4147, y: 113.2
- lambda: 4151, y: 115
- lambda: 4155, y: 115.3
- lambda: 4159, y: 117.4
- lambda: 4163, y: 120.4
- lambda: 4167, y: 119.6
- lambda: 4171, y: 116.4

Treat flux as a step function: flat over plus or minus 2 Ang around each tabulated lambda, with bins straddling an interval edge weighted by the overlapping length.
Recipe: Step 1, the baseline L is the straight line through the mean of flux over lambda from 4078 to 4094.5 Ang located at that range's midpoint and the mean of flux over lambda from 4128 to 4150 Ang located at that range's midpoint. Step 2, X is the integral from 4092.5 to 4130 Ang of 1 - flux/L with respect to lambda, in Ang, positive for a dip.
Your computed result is 1.3 Ang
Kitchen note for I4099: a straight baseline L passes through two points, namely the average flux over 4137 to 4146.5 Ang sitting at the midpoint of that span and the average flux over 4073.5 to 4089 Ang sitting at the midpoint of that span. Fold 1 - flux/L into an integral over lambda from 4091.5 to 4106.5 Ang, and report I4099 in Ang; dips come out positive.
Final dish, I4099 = 1.1 Ang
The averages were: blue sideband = 110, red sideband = 116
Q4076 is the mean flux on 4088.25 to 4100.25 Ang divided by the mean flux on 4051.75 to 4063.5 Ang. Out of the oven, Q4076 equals 1.03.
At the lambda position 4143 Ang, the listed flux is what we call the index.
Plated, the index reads 116.6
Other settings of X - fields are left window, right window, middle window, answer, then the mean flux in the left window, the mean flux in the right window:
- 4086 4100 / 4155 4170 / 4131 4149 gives 0.2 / 113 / 118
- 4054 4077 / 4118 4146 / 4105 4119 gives 0.4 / 107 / 117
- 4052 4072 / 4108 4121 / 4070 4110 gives 1.5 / 108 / 115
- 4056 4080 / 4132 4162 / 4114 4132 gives -0.8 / 107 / 116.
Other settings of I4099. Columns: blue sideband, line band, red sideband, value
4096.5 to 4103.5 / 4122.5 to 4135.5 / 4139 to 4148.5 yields -0.8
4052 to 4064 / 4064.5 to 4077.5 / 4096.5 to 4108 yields -0.1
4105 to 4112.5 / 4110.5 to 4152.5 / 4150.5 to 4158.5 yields -2.3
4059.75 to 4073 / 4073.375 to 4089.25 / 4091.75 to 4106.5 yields -0.8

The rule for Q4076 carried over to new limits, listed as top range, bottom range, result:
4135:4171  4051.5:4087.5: 1.08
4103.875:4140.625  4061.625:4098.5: 1.04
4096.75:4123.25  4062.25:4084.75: 1.01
